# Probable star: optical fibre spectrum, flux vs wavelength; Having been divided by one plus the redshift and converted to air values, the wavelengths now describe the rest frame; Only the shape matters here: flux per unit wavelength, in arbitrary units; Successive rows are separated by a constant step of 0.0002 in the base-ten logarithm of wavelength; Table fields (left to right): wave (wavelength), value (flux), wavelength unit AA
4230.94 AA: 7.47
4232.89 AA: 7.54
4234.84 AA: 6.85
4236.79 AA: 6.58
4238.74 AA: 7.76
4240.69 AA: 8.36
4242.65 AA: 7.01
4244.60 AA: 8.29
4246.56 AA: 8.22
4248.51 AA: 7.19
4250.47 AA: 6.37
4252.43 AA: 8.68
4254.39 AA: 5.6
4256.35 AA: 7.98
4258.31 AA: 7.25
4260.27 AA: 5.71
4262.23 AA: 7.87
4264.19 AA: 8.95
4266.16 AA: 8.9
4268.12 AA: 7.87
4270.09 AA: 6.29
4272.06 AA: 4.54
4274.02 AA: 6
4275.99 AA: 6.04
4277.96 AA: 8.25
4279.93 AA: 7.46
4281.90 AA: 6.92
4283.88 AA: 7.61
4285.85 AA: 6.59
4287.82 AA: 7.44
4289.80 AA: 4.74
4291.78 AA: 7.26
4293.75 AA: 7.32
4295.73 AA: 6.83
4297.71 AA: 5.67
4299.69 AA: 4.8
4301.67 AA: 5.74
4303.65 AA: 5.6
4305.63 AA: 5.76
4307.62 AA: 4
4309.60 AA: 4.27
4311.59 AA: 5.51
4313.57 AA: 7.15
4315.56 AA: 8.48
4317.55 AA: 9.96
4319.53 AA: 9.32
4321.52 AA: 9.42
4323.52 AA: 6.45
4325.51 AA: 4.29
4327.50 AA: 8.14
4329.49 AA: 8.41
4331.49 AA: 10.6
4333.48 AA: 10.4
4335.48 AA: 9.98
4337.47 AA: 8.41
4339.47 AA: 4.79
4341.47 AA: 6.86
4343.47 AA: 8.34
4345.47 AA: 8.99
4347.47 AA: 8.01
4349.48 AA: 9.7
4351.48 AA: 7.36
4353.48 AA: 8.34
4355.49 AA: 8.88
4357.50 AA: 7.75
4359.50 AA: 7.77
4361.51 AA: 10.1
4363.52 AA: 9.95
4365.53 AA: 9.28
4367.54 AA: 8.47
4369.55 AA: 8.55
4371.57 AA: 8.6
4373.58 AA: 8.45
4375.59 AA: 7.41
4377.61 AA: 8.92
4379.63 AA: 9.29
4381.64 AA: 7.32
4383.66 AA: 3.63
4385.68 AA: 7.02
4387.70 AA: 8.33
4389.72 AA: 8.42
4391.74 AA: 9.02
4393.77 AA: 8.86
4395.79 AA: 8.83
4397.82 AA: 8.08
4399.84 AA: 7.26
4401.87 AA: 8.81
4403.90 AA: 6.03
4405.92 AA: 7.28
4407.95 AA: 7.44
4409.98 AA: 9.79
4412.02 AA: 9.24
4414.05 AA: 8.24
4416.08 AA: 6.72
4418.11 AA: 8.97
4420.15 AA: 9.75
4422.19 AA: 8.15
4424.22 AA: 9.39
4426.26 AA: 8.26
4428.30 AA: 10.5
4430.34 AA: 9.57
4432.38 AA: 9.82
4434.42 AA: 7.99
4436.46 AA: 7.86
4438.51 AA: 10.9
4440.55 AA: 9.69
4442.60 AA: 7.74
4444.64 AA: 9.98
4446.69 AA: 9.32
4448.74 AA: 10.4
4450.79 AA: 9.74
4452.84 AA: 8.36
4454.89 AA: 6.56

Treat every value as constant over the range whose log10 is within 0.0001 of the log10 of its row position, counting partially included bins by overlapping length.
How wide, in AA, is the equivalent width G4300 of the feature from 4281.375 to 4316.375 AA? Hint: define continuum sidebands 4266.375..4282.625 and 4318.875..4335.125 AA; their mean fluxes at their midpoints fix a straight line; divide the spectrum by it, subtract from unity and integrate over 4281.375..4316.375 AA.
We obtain 6.2 AA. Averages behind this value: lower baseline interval 6.78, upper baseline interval 8.42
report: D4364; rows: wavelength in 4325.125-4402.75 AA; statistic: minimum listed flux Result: 3.63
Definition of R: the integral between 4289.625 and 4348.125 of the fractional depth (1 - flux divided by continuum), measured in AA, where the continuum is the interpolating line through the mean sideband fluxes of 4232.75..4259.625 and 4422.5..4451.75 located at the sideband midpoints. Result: 6.7 AA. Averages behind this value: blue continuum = 7.38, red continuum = 9.34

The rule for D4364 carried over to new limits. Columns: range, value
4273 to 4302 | 4.74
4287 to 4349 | 4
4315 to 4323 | 8.48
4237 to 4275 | 4.54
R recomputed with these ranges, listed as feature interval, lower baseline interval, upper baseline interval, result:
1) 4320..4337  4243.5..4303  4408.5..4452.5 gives -1.7 AA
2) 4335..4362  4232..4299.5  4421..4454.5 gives -0.2 AA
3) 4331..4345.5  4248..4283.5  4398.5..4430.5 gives -1.3 AA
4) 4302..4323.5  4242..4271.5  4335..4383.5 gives 2.8 AA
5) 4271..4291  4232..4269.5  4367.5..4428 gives 2.8 AA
